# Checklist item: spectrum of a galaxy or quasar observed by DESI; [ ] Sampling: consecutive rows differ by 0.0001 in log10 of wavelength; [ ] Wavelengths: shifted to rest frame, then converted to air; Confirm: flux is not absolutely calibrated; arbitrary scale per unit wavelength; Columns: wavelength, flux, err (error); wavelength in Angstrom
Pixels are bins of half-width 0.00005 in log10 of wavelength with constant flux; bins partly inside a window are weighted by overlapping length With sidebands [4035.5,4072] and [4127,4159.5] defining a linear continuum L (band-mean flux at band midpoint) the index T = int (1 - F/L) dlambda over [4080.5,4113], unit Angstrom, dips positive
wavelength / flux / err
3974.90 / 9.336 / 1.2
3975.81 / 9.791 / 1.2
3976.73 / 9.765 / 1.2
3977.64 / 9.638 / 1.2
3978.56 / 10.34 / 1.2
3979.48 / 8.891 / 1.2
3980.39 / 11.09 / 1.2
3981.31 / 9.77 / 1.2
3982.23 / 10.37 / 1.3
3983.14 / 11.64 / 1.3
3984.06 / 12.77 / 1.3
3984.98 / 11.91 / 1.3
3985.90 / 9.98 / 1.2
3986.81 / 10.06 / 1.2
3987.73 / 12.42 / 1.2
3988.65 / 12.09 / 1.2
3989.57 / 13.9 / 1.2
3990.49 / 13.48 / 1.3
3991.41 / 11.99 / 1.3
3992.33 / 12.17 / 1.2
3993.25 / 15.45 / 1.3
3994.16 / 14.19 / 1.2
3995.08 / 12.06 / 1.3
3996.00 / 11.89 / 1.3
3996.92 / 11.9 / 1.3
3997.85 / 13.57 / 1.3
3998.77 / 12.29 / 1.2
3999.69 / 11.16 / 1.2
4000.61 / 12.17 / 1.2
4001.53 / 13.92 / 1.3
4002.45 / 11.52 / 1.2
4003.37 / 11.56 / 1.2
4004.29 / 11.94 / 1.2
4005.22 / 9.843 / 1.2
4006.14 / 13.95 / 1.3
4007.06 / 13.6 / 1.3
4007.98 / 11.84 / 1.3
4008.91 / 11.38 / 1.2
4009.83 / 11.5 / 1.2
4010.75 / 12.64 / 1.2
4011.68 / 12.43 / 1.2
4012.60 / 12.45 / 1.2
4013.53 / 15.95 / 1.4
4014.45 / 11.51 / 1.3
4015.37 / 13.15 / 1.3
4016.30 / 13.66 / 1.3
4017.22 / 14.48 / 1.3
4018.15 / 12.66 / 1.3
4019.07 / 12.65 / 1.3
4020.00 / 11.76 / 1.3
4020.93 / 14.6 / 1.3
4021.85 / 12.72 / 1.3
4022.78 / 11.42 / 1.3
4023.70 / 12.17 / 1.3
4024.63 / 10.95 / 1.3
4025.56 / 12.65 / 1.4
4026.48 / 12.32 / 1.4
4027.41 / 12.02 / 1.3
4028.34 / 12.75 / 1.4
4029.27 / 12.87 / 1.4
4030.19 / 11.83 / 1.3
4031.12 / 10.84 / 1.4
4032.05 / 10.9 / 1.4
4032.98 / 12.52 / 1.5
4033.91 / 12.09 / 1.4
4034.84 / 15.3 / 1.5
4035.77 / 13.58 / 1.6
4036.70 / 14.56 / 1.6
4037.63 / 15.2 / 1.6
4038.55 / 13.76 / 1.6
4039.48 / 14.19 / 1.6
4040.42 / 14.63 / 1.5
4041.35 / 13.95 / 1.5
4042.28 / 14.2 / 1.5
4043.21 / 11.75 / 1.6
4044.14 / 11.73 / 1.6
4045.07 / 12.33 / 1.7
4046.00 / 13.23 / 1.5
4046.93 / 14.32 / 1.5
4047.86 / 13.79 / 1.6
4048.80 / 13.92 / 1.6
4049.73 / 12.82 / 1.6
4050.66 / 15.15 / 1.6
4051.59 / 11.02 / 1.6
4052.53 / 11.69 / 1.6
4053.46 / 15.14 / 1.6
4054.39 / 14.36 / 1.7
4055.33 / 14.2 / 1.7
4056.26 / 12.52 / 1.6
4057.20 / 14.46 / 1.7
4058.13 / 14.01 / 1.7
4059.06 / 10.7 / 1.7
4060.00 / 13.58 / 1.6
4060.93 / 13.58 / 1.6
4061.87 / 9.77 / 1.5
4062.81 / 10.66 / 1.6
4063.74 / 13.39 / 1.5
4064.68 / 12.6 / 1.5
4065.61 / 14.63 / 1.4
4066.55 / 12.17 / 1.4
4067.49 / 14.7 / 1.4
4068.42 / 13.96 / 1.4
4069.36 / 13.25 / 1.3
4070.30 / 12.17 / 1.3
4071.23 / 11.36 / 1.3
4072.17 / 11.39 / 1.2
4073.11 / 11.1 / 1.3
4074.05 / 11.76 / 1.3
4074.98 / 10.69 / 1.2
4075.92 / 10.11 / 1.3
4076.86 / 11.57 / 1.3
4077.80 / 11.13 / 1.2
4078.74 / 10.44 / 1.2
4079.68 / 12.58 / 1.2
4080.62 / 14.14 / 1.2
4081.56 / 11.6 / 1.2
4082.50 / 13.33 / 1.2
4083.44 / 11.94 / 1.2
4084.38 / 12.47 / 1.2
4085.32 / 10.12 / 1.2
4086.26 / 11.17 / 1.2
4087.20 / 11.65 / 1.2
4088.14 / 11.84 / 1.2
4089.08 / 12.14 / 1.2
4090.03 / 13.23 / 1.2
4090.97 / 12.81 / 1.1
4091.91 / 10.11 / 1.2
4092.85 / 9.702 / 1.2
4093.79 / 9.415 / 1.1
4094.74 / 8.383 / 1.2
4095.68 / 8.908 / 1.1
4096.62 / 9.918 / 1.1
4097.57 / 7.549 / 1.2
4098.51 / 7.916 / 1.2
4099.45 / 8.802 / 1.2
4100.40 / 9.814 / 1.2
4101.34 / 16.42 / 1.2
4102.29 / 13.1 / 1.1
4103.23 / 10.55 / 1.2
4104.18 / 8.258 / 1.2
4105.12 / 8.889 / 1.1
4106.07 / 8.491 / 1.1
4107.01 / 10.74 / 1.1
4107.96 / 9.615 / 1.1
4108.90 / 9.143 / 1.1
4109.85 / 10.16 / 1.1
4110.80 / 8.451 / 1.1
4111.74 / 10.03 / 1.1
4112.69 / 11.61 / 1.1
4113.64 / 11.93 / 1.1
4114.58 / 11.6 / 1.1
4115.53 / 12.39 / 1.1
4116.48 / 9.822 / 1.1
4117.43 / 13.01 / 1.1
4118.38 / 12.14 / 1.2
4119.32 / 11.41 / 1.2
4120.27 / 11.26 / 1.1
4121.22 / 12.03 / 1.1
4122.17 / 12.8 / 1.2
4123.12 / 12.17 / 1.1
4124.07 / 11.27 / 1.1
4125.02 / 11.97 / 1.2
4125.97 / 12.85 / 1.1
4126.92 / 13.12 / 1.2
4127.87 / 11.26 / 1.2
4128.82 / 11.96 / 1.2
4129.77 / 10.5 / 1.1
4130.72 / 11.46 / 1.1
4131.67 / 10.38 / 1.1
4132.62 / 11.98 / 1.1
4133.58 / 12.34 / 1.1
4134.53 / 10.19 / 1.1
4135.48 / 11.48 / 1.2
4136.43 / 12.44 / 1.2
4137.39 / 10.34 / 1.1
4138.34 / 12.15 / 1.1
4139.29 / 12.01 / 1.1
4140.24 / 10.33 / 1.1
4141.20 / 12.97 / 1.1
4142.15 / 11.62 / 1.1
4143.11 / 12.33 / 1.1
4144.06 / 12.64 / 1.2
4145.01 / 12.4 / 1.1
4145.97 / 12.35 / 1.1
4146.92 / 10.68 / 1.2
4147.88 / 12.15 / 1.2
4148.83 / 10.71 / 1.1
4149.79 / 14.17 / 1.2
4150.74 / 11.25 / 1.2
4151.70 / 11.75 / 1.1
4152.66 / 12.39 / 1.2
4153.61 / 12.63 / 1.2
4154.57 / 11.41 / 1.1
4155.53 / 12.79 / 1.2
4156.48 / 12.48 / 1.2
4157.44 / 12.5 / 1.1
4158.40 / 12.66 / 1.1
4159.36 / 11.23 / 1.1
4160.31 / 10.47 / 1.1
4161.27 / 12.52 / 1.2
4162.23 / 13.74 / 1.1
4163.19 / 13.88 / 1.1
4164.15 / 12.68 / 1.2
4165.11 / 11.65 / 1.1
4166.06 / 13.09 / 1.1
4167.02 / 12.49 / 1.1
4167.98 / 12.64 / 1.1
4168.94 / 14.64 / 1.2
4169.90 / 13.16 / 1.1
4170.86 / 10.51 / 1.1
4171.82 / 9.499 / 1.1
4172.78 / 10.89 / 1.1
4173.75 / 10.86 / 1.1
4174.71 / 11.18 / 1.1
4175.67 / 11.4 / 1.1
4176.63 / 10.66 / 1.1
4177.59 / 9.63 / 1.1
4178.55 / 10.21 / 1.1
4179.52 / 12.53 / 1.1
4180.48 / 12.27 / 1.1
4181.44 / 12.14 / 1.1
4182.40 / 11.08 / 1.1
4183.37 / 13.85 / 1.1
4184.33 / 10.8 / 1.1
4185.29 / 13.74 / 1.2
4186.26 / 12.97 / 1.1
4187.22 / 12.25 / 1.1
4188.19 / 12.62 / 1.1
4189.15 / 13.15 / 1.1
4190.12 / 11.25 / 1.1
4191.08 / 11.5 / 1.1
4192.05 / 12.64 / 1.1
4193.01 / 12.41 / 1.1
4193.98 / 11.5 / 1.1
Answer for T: 5.1 Angstrom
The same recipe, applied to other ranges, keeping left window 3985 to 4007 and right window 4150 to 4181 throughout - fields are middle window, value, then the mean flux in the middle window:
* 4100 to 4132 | 2.28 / 11.2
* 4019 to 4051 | -1.98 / 13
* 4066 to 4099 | 2.19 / 11.3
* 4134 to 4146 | 0.24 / 11.8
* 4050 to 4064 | -0.85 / 12.9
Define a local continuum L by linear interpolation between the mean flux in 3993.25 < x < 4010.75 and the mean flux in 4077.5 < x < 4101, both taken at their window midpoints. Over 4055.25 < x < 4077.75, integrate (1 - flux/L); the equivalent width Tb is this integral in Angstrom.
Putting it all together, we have -2.2 Angstrom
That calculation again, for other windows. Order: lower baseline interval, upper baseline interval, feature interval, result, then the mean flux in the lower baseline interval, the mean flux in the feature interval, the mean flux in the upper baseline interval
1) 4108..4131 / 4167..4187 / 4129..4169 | -1.5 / 11.4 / 12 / 11.8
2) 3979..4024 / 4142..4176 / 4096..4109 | 2.4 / 12.3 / 9.96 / 12.1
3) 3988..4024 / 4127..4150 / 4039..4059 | -1.8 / 12.7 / 13.4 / 11.7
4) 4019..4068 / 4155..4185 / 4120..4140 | 0.9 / 13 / 11.7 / 12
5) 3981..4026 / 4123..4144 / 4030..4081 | -3.0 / 12.4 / 12.8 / 11.7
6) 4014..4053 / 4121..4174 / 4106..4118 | 1.6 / 12.9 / 10.6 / 12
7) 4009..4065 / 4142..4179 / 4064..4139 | 6.7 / 13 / 11.3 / 12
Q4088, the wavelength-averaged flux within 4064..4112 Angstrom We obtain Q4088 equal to 11.1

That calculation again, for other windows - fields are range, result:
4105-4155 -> 11.5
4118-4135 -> 11.7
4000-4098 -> 12.4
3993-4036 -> 12.5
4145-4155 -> 12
